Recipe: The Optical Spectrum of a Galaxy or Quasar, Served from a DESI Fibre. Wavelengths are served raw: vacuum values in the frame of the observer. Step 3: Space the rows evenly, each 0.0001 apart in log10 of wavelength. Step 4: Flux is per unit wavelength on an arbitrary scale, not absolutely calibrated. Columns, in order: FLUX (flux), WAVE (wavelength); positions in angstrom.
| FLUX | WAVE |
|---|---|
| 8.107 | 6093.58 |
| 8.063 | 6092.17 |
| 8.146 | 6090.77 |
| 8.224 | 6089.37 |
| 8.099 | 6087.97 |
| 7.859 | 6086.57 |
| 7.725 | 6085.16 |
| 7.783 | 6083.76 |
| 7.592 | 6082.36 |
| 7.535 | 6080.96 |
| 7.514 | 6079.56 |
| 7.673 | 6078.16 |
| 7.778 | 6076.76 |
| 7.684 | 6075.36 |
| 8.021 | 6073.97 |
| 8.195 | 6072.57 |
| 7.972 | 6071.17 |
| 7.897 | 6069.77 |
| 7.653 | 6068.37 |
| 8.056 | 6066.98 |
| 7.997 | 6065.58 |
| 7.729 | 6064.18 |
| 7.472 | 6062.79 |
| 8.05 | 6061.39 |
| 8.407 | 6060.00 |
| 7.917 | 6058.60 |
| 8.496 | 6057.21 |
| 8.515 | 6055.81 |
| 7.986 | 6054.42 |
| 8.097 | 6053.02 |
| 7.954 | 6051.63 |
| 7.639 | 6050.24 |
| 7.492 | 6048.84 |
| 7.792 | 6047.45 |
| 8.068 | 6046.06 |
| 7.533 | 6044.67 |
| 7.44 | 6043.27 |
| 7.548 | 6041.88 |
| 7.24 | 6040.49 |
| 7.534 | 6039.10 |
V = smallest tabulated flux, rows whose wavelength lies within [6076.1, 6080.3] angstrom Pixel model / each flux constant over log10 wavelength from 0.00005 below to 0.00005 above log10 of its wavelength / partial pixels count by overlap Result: 7.514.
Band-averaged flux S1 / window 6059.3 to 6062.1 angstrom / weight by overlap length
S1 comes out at 8.22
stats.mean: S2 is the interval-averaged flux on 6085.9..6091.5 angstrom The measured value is 8.1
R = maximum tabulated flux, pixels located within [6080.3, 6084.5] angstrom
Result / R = 7.783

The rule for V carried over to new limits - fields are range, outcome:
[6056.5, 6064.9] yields 7.472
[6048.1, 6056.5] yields 7.492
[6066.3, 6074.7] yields 7.653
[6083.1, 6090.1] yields 7.725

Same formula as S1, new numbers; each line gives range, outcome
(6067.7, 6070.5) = 7.77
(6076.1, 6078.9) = 7.72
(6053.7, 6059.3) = 8.22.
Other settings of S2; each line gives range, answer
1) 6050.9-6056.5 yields 8.14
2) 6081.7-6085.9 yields 7.69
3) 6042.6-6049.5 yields 7.67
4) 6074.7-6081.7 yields 7.63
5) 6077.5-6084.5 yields 7.62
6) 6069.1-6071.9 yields 7.93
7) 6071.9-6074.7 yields 8.12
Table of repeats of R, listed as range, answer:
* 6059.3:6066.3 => 8.407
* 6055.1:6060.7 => 8.515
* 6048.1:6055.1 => 8.097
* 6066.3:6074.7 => 8.195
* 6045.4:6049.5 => 8.068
